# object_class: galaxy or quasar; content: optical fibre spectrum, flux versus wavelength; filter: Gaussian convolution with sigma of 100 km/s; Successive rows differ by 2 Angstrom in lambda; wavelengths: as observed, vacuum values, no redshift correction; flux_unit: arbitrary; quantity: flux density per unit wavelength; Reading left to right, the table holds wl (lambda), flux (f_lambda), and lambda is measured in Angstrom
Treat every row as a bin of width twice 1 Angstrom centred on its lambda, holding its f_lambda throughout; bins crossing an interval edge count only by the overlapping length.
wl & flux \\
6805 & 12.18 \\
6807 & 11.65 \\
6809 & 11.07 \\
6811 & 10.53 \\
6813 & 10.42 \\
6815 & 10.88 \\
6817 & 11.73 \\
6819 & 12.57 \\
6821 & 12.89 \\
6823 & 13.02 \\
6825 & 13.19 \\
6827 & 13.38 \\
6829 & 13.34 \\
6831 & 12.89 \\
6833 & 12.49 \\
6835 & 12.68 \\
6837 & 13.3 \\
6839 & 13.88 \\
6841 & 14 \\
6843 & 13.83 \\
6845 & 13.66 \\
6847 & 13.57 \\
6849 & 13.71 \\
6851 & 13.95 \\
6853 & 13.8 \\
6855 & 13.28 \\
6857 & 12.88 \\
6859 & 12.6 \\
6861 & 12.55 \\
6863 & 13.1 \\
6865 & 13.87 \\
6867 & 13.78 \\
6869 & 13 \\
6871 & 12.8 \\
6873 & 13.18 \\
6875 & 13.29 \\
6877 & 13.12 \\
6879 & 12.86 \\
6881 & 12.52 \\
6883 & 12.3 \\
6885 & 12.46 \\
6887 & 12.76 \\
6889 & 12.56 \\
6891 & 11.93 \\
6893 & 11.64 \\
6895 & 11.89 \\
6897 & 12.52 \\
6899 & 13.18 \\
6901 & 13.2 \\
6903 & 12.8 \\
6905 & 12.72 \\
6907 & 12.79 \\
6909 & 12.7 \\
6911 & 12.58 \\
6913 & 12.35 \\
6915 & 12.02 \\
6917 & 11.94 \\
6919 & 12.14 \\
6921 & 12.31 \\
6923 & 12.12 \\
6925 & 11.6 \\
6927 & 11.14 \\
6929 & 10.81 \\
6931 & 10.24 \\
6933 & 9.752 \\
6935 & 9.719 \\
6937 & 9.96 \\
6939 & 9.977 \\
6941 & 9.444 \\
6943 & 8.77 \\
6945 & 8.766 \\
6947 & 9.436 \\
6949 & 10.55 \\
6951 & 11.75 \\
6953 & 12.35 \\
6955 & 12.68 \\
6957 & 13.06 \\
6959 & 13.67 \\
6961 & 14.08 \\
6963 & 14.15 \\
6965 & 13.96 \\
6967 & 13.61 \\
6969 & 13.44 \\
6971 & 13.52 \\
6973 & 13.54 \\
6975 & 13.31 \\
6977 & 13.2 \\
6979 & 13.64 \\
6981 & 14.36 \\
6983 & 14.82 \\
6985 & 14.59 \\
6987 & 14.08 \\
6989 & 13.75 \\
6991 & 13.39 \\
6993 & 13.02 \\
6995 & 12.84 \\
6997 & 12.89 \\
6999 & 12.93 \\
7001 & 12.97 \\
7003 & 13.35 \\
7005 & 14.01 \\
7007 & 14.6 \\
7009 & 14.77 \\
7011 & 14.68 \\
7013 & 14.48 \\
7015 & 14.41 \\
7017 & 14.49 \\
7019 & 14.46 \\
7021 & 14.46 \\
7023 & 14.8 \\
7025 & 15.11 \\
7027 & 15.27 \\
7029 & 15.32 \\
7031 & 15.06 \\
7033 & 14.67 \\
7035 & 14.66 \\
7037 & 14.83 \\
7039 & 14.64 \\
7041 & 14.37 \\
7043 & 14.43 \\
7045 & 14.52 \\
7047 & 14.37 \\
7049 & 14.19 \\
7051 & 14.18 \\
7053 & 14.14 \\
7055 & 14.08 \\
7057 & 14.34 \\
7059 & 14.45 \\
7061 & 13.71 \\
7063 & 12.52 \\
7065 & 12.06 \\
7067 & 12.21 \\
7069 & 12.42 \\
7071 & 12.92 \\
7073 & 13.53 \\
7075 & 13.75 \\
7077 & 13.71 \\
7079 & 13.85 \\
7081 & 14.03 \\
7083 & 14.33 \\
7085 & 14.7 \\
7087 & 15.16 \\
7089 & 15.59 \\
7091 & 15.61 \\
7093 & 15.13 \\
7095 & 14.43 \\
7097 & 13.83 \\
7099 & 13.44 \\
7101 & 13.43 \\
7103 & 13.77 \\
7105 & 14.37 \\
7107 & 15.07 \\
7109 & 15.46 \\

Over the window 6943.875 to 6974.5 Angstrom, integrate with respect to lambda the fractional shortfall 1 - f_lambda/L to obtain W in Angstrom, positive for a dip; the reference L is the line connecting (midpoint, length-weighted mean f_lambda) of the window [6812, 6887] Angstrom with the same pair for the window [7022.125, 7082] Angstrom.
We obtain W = 2.3 Angstrom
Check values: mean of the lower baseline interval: 13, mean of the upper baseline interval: 14.1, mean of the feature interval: 12.6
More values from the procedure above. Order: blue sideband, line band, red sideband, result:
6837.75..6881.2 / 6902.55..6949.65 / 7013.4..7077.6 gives 8.73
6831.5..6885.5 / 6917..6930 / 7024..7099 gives 1.75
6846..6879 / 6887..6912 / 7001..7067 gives 1.74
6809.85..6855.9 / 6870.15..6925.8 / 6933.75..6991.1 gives 0.71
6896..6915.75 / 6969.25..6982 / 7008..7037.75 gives 0.31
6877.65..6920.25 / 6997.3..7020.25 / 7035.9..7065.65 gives -0.73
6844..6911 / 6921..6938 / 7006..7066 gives 3.36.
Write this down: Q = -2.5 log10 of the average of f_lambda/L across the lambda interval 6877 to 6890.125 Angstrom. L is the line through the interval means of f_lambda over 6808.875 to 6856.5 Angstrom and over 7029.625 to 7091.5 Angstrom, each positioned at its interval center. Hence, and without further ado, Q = 0.04 mag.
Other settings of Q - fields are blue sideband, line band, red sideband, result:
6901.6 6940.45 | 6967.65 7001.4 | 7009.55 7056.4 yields -0.023 mag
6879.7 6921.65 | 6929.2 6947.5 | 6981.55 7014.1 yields 0.325 mag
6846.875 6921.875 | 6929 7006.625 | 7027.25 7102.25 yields 0.082 mag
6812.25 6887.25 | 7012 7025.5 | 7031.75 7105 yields -0.058 mag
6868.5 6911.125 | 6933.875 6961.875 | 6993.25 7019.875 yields 0.205 mag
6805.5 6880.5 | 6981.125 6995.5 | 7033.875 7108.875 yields -0.016 mag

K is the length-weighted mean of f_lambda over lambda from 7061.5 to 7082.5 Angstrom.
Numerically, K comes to 13.1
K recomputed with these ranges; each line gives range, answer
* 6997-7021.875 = 14.1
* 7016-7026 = 14.7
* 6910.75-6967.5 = 11.5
